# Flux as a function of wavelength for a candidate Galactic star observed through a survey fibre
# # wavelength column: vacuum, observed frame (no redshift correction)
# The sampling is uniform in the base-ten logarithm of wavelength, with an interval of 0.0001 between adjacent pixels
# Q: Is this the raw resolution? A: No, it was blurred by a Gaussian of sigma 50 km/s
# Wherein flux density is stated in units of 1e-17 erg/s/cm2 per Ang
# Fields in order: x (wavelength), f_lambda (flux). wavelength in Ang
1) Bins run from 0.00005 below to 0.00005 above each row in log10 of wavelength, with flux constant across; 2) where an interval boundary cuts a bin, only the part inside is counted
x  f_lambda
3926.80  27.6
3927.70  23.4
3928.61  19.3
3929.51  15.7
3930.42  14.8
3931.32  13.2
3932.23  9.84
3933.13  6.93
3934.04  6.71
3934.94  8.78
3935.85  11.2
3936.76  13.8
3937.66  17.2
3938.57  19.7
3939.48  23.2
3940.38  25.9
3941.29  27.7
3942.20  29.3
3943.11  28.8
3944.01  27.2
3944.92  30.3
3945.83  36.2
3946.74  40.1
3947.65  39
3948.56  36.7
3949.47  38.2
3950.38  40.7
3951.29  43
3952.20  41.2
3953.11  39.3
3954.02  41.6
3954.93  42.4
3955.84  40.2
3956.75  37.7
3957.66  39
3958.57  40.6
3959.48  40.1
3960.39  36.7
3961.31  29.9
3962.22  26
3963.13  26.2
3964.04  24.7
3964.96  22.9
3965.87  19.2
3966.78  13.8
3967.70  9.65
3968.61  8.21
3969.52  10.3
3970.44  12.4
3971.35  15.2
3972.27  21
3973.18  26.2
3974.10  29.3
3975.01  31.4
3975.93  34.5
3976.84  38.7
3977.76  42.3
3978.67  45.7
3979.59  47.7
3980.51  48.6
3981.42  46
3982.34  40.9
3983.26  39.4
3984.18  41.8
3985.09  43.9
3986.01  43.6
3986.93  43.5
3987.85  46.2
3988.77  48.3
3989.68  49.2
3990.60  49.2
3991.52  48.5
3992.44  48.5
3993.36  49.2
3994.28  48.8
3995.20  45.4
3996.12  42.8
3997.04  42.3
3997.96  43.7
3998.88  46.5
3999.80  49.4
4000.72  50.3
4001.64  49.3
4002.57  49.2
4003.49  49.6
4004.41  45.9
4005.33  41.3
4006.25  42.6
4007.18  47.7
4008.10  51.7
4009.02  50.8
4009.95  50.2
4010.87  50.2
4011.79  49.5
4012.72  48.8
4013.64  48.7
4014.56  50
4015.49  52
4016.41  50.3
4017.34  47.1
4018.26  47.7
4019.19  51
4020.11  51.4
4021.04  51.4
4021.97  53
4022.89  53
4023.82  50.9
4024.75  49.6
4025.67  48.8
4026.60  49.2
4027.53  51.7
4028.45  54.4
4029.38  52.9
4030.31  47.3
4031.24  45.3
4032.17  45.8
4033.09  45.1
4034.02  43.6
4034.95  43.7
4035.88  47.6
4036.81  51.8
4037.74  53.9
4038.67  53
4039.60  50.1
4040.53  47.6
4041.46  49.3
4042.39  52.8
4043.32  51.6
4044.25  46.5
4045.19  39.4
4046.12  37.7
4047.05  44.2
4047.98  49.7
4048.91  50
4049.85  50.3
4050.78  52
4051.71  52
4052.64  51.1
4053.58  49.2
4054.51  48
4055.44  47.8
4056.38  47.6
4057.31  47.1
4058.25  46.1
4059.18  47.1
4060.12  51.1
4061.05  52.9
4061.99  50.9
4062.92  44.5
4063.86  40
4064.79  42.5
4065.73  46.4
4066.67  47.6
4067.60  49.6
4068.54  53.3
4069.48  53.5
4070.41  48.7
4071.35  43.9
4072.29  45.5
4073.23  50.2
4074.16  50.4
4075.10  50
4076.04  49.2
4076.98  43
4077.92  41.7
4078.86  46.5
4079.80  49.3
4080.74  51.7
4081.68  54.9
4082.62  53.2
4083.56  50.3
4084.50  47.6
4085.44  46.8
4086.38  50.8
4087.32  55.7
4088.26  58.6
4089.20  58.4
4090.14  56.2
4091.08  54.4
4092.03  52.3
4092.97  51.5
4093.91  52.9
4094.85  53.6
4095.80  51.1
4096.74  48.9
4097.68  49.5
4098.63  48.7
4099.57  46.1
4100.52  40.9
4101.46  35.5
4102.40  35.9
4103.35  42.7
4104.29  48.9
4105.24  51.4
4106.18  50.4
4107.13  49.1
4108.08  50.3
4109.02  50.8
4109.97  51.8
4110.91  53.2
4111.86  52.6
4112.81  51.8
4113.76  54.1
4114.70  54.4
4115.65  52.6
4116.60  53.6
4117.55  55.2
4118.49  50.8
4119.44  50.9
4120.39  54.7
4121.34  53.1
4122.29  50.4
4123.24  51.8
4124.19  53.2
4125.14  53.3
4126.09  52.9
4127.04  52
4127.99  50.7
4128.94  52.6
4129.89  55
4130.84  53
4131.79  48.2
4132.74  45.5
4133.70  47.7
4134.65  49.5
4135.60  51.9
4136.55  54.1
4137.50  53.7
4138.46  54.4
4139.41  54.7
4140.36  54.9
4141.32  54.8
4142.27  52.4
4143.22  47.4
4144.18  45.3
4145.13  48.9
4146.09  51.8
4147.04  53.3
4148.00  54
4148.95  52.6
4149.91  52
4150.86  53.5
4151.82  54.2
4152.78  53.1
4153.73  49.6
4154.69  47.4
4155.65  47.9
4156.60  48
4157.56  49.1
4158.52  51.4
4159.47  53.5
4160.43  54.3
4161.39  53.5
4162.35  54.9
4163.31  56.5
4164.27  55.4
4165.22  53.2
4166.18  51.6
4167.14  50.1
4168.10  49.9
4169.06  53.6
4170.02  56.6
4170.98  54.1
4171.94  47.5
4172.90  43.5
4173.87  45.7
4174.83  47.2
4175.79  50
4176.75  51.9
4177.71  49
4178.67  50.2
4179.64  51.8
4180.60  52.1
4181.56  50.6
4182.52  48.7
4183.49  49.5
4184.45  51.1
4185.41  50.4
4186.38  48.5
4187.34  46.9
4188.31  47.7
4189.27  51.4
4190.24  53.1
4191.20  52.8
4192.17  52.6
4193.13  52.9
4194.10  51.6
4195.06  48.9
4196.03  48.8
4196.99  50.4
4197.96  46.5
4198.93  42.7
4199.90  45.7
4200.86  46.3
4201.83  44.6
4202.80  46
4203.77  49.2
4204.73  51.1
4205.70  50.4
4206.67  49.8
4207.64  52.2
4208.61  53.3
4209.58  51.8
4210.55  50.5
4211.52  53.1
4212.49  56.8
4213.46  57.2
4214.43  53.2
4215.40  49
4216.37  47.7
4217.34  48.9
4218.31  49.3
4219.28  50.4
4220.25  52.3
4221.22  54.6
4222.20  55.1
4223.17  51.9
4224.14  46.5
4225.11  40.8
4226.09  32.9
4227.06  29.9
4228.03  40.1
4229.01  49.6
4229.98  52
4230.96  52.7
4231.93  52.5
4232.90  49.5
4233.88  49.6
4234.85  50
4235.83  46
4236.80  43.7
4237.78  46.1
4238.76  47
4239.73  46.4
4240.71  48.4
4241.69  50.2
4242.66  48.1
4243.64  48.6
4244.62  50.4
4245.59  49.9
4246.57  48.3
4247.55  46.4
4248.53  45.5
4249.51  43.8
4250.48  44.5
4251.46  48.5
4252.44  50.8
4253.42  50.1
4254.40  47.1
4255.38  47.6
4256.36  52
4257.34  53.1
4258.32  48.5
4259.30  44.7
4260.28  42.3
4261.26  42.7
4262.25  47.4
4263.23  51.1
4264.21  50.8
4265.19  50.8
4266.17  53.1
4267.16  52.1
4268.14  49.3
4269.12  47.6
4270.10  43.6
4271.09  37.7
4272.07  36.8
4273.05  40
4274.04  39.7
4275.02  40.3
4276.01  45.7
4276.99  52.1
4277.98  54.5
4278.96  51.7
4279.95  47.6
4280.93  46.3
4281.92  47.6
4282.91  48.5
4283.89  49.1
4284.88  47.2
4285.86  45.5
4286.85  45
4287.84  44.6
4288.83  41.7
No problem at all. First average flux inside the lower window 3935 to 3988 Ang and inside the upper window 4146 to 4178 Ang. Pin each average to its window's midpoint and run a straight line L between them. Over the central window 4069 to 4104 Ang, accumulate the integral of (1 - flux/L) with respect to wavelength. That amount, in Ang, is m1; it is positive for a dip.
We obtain -4.1 Ang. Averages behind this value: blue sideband 31.8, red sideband 51.5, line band 49.2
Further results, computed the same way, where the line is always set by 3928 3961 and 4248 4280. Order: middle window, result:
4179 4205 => -3.9 Ang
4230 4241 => -0.8 Ang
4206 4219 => -2.3 Ang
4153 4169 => -4.2 Ang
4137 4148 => -3.3 Ang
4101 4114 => -3.6 Ang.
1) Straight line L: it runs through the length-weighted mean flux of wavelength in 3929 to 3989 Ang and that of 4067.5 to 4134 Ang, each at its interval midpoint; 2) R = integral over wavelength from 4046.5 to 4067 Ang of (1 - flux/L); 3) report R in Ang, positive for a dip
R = -1.9 Ang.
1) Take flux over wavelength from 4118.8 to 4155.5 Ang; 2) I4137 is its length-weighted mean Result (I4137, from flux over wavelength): 51.7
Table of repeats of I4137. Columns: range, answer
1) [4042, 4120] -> 49.3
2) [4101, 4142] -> 51.1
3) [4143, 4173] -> 51.6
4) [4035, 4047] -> 48.1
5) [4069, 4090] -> 50.1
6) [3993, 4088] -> 48.6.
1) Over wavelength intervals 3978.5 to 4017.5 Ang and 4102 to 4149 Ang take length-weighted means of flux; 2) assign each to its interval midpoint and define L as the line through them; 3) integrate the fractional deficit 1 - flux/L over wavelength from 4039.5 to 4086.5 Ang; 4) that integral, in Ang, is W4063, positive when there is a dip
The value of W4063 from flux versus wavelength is 1.0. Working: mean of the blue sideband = 47.1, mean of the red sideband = 51.4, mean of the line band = 48.3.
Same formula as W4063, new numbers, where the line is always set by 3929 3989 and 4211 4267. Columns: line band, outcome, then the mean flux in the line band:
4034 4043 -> -3.70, 49.7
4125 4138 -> -3.16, 51.4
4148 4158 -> -1.91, 50.9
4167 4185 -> -2.40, 50.2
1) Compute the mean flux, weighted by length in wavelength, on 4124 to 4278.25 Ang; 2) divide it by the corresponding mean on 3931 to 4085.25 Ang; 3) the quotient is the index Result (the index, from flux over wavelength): 1.19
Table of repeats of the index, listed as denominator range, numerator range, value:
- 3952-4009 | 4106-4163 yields 1.35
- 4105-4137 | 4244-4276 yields 0.90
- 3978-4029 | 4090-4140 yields 1.06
